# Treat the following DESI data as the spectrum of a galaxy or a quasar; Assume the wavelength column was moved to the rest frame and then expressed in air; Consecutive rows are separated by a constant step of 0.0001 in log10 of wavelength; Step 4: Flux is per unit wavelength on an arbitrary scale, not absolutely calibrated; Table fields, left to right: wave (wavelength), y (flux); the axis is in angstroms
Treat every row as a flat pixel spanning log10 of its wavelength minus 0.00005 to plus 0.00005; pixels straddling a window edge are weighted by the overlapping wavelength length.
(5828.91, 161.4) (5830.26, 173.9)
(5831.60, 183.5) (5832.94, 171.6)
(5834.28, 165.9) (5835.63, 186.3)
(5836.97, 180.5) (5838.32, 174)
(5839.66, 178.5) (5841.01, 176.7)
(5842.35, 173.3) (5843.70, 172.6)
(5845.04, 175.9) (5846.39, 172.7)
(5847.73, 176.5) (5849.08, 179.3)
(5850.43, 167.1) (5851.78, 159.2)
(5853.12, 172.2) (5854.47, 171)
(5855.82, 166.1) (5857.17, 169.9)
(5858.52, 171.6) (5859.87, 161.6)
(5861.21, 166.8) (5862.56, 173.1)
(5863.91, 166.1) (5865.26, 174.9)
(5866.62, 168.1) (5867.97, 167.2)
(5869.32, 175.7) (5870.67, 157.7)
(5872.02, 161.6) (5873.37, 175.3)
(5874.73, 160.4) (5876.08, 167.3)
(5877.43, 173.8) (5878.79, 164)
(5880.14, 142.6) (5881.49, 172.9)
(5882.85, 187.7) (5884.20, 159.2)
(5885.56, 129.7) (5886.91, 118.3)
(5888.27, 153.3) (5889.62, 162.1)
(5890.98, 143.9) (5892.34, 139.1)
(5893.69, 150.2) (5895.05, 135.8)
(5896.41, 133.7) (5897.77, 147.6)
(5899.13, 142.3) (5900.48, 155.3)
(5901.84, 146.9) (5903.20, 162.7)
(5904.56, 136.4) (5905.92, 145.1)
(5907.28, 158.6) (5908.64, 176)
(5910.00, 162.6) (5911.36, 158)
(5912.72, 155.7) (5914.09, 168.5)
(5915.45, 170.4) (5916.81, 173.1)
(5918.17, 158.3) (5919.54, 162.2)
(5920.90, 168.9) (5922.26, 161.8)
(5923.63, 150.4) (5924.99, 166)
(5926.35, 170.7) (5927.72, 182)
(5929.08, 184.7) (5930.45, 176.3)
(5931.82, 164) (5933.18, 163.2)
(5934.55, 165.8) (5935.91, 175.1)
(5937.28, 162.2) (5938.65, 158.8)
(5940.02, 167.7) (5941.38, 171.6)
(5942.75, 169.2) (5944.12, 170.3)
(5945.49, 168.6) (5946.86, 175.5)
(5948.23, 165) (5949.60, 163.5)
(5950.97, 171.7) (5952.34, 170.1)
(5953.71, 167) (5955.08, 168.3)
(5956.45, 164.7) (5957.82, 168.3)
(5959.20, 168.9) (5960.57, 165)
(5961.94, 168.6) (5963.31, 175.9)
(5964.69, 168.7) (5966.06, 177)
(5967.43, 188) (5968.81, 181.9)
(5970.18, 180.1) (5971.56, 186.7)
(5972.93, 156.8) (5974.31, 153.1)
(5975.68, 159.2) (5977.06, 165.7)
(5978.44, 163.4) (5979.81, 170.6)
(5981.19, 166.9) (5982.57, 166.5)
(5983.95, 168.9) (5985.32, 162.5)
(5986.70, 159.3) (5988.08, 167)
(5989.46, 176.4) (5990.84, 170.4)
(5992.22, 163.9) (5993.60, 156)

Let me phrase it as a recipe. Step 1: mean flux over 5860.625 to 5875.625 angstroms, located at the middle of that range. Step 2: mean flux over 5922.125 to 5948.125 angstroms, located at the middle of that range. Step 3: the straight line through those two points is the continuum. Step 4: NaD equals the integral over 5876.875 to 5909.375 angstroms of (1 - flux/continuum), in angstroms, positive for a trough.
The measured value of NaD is 3.2 angstroms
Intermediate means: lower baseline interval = 168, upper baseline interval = 169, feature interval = 151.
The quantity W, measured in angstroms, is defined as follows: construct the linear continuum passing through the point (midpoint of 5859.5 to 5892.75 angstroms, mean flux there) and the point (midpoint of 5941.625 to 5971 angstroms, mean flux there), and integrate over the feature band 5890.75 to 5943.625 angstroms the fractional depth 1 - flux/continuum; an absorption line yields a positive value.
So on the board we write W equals 2.0 angstroms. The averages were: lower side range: 161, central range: 160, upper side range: 171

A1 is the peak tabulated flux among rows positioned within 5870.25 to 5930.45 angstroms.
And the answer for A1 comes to 187.7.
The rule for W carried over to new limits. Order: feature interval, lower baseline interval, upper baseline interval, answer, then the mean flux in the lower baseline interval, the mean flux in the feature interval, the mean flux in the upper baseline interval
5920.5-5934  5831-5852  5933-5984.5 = 0.14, 175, 169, 169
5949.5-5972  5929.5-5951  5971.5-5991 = -0.80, 168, 173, 165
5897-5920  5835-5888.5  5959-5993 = 1.47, 168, 157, 169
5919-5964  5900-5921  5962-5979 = -0.71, 160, 168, 171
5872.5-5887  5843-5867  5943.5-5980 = 0.79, 170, 161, 170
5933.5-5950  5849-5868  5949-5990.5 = 0.12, 169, 168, 169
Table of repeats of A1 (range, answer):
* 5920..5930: 184.7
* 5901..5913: 176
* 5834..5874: 186.3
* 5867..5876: 175.7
